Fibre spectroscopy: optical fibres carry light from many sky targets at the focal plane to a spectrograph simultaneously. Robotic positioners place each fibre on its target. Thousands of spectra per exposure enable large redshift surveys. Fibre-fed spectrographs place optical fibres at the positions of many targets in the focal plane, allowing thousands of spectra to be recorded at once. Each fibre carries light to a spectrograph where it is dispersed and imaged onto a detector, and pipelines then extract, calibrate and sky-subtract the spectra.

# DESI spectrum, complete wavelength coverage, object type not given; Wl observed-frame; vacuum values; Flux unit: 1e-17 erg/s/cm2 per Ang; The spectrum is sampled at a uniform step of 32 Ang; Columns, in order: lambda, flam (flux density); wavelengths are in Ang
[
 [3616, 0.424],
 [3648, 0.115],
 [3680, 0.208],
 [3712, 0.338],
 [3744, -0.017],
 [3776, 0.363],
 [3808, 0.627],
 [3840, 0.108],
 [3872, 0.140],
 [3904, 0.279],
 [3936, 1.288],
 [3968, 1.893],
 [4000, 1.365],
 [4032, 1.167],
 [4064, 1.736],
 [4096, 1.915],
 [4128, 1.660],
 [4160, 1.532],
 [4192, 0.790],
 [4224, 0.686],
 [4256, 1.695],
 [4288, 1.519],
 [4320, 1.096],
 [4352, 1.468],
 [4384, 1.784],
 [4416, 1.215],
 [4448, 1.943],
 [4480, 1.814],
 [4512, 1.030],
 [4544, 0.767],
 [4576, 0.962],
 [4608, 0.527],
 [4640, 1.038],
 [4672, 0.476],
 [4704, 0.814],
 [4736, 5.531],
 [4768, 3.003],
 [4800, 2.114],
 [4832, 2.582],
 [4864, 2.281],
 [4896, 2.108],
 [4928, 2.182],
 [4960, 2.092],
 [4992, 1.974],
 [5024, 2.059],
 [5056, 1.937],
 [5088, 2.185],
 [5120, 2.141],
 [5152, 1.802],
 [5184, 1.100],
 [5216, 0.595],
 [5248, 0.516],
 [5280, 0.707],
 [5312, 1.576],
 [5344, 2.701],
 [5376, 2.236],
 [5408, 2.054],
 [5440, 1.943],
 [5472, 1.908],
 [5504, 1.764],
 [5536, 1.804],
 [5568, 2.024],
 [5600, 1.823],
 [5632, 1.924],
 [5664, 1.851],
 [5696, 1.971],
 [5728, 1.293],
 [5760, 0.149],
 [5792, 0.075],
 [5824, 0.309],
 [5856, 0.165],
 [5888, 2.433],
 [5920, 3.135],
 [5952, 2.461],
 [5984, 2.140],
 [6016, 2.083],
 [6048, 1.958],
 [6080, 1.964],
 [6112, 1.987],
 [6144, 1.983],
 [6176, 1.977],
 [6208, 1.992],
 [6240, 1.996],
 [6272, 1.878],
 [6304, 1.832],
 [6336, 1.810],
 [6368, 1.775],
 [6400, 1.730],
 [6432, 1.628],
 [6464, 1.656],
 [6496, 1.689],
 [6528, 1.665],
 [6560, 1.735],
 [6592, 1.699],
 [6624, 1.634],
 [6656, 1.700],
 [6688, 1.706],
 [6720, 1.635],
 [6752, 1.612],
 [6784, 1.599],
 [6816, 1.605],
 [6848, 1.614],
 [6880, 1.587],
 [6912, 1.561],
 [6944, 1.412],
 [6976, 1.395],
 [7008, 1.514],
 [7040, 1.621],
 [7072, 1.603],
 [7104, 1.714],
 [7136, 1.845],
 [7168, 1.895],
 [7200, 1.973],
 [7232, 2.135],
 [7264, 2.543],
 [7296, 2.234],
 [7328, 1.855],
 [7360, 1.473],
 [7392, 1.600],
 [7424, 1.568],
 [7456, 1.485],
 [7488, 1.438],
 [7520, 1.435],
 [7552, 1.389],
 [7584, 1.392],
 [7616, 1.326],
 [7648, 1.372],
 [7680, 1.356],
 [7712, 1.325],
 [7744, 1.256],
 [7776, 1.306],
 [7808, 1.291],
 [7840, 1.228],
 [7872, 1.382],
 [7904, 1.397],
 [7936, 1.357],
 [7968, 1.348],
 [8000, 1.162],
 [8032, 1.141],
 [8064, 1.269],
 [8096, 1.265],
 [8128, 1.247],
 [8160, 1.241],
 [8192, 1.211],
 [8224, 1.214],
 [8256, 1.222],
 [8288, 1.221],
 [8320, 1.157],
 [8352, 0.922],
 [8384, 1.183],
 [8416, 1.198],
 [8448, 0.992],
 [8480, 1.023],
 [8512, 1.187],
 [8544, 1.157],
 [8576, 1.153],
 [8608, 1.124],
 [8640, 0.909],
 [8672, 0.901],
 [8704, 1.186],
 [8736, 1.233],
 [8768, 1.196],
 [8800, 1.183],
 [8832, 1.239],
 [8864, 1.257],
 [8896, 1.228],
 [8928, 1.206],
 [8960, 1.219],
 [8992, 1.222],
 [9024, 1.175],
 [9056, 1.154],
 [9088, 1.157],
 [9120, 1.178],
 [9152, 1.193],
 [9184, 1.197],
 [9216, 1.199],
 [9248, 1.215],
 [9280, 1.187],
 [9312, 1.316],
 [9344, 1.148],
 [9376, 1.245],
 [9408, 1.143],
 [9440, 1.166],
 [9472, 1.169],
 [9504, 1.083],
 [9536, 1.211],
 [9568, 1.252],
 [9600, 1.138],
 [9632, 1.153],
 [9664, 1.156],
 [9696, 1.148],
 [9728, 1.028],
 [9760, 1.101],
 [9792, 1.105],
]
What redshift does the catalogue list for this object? 2.863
